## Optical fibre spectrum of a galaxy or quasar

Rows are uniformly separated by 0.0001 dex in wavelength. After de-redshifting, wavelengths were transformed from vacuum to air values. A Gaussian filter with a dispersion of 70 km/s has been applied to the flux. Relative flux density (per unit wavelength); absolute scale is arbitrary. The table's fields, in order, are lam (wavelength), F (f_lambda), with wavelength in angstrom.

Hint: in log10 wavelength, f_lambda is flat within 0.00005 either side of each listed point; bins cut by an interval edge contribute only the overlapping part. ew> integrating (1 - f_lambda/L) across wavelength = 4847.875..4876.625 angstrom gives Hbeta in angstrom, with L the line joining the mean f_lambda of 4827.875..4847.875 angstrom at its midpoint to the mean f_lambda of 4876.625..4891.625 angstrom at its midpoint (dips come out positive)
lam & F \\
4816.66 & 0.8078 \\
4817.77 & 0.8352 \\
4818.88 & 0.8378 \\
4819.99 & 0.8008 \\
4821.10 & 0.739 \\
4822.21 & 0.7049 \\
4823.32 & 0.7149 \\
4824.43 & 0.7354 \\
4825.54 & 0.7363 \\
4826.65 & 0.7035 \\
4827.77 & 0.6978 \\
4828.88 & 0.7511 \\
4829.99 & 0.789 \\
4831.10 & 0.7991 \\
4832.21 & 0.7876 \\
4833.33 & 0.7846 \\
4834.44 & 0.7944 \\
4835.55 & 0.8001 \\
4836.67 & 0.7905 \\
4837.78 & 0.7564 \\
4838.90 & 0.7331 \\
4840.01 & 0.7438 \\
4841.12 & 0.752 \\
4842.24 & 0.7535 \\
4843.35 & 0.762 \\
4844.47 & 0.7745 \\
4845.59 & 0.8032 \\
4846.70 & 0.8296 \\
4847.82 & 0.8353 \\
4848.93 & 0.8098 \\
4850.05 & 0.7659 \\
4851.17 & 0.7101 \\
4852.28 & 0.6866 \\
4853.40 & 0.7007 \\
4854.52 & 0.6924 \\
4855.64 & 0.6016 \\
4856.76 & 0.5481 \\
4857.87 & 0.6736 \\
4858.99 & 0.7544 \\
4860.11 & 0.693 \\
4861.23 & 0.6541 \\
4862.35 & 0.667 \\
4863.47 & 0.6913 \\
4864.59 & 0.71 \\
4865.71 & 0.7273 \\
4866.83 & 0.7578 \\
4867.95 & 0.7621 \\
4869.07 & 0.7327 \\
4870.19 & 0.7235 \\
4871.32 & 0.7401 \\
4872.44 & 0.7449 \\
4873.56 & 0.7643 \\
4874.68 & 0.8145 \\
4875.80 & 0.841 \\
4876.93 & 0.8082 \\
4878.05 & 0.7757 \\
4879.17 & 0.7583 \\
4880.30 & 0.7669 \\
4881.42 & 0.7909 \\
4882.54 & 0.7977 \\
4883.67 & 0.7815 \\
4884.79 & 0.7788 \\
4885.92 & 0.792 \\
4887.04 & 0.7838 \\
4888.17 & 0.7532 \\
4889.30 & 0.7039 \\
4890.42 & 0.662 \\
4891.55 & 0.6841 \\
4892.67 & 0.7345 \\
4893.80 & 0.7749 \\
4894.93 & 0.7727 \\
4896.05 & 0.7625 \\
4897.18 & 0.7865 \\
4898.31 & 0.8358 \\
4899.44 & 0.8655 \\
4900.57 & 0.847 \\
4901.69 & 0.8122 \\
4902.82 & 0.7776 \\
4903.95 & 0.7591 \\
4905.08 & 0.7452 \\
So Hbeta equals 1.8 angstrom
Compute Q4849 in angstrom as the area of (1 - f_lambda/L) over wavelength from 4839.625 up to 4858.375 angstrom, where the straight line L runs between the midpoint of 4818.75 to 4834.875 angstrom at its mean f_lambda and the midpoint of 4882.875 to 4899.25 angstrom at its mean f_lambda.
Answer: 0.6 angstrom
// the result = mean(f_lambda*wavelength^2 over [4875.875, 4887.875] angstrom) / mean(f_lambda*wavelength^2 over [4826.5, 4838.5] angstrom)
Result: 1.04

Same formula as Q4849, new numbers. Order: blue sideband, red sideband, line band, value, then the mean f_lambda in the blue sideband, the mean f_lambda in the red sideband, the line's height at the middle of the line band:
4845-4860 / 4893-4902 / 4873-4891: 0.08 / 0.723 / 0.805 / 0.777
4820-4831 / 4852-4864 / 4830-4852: -2.29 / 0.737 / 0.669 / 0.704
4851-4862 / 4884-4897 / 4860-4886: -1.66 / 0.67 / 0.748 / 0.708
